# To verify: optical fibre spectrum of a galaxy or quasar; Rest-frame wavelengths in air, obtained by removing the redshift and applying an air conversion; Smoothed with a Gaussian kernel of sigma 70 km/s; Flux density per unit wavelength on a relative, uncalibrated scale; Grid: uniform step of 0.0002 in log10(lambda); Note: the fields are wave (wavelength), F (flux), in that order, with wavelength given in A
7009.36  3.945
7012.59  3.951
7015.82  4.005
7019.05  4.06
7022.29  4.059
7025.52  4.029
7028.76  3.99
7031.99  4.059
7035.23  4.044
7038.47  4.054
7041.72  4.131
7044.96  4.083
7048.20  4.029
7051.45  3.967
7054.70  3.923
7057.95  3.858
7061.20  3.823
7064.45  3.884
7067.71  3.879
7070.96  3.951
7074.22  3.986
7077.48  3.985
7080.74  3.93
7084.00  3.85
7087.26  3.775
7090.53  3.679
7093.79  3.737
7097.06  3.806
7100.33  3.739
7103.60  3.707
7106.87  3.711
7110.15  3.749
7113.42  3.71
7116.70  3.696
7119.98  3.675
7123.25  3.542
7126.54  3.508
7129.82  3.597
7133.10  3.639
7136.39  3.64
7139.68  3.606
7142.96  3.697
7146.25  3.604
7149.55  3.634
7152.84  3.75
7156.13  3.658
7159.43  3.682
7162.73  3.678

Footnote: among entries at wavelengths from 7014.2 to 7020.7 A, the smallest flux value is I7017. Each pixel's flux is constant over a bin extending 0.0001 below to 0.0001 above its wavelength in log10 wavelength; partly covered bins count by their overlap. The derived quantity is 4.005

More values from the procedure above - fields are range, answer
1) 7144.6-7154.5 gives 3.604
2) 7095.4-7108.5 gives 3.707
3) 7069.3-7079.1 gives 3.951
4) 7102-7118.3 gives 3.696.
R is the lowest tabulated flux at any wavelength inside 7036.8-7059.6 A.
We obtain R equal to 3.858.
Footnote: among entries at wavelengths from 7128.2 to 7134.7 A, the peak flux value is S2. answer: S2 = 3.639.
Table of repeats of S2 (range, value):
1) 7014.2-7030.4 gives 4.06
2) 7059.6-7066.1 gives 3.884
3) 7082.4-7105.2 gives 3.85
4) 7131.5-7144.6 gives 3.697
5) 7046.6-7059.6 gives 4.029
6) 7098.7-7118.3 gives 3.749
